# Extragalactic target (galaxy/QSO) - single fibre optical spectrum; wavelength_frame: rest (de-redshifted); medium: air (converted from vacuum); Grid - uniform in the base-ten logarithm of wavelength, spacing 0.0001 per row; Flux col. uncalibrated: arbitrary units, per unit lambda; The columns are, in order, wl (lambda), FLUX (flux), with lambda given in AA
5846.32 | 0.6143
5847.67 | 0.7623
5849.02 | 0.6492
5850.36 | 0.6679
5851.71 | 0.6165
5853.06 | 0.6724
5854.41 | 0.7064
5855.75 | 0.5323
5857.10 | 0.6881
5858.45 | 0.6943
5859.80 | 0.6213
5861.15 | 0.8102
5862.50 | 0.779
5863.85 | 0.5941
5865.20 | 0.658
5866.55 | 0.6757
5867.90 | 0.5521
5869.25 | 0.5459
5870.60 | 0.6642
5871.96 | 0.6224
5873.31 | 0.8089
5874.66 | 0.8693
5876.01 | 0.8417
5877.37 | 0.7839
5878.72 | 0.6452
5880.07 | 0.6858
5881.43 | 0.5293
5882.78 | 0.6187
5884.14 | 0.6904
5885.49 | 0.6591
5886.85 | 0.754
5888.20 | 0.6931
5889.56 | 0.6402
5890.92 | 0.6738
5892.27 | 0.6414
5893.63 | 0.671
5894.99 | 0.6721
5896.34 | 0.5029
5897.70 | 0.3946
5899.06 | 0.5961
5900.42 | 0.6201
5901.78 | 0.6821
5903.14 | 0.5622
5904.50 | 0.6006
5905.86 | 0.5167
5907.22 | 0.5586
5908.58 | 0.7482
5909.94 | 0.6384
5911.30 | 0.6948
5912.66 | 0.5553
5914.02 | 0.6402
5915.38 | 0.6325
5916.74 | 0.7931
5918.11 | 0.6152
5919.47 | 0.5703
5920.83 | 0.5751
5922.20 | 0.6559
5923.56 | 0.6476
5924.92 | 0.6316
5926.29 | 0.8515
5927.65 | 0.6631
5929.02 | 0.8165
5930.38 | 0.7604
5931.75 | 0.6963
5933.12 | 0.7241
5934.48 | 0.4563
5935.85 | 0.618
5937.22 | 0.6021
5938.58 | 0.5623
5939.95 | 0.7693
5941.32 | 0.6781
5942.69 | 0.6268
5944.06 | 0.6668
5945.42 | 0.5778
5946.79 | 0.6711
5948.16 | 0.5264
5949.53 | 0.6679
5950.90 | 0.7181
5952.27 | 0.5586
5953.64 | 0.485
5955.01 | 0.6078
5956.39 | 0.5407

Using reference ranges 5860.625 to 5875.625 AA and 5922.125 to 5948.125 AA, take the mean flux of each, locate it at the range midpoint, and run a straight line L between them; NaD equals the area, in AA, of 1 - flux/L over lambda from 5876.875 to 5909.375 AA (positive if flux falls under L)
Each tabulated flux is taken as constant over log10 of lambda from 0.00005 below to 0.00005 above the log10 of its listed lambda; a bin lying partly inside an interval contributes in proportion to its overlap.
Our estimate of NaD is 2.4 AA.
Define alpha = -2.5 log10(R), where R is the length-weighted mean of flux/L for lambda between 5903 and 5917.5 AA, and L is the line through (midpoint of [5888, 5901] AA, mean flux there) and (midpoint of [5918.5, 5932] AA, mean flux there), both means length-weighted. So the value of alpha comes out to 0.02 mag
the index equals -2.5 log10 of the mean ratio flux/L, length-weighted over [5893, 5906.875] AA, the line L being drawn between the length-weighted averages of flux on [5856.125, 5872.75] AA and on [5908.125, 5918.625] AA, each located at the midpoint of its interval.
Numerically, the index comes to 0.14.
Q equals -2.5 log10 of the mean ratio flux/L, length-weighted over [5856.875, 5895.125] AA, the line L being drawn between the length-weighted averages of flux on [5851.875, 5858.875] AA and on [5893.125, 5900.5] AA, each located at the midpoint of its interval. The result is -0.12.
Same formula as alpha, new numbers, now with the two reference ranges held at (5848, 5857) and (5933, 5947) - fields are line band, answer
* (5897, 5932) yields -0.02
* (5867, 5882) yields -0.07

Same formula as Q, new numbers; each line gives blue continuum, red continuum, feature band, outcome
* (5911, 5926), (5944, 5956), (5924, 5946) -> -0.079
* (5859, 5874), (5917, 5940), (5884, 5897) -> 0.008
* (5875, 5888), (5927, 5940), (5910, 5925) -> 0.056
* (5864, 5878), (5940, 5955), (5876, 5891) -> 0.013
